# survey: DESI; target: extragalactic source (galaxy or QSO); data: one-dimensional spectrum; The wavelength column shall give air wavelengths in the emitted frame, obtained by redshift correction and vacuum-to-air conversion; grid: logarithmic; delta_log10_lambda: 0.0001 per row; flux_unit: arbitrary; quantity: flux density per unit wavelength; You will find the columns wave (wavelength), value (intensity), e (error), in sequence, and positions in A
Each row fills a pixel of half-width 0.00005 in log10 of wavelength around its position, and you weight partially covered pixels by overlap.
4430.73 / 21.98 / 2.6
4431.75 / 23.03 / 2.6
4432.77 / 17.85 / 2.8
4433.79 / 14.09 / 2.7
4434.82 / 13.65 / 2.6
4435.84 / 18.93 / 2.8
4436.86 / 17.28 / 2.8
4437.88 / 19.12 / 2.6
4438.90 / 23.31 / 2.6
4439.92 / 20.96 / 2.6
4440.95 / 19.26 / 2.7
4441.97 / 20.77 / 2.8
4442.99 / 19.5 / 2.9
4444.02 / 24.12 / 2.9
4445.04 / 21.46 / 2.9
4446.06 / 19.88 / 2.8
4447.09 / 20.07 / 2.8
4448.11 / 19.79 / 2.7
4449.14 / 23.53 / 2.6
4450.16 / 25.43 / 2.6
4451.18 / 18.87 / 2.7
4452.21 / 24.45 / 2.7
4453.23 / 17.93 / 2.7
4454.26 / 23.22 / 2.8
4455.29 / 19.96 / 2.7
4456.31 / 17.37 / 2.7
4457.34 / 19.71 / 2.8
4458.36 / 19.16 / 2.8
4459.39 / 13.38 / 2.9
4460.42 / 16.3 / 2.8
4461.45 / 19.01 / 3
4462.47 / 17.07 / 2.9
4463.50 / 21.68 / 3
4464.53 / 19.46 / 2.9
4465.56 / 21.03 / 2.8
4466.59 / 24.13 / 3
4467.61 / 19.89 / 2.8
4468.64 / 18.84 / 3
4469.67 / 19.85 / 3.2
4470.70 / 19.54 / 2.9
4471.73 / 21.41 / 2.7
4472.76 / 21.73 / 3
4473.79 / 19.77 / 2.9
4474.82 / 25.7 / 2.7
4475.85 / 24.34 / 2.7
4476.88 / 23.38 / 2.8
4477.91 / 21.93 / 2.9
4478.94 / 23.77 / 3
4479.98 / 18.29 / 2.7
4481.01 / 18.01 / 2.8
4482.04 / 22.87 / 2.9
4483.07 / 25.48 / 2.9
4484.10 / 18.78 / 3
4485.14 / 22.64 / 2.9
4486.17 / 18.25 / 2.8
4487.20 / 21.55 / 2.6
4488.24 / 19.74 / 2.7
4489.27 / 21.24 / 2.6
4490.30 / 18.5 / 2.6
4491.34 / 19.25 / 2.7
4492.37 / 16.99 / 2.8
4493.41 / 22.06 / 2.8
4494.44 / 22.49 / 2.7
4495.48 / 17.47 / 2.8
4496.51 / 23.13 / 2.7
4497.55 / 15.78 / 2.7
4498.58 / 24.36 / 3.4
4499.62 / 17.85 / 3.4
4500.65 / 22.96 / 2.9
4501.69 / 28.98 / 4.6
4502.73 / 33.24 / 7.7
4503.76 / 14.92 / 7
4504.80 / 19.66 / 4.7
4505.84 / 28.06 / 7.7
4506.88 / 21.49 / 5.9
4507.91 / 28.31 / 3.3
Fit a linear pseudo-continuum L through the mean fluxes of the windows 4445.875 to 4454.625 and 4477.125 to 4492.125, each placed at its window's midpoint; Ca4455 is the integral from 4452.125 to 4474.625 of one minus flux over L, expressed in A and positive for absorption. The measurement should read 1.5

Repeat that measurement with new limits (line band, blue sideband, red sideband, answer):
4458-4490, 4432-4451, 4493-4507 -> 1.1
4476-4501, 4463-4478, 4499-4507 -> 2.0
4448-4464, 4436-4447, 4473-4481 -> 1.0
